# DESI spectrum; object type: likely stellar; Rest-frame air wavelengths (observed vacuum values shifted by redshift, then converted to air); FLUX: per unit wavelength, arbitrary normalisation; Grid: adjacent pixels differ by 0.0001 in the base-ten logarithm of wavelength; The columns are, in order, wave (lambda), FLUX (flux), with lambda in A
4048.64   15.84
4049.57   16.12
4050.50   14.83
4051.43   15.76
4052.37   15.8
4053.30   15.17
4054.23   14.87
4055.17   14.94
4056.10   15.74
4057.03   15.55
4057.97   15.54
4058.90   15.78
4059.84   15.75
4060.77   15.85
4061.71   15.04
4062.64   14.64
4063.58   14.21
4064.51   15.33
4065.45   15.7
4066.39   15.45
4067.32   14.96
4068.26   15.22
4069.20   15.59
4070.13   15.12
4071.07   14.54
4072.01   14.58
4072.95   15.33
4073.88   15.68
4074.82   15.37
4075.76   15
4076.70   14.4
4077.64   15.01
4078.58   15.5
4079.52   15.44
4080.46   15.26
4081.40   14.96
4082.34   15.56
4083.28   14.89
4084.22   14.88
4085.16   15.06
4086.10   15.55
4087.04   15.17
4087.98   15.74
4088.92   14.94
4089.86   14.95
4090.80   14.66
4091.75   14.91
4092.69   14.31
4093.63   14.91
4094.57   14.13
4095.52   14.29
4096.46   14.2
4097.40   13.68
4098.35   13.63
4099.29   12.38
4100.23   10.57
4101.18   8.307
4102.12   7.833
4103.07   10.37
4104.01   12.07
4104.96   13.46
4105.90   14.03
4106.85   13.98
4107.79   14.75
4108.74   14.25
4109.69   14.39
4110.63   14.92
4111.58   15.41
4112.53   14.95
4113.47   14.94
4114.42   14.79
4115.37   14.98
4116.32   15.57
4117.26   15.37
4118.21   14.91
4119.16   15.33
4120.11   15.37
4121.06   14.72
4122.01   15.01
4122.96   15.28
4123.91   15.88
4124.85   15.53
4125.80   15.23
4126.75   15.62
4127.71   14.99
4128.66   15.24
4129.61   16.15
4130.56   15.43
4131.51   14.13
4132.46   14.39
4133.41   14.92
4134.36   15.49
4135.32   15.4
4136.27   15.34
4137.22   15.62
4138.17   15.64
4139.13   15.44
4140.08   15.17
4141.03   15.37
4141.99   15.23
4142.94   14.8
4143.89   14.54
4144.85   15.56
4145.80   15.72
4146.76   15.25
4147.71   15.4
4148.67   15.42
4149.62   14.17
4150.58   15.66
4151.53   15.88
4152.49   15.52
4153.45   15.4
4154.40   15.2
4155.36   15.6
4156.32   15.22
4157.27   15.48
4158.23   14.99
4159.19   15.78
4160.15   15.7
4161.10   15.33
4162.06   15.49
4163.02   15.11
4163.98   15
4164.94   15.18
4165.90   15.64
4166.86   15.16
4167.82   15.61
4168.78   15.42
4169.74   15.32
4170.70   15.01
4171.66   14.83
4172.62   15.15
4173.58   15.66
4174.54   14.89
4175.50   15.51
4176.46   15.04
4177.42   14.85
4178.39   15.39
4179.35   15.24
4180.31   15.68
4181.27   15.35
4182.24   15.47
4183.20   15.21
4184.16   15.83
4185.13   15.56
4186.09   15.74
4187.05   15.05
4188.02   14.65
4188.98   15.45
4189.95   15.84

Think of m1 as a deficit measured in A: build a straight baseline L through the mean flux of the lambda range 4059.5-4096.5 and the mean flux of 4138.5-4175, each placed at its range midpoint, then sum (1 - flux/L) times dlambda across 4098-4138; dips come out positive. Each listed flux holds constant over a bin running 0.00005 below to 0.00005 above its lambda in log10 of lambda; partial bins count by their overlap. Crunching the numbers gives 2.3 A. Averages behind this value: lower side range 15.1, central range 14.3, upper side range 15.3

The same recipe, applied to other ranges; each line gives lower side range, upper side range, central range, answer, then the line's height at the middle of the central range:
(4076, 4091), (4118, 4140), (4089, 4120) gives 2.8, 15.2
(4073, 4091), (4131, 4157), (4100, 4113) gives 2.0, 15.2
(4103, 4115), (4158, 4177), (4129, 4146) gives -0.6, 14.7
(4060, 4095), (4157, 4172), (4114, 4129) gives 0.0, 15.2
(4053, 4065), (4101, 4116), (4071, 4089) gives -0.8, 14.5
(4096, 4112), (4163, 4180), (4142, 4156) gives -0.8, 14.4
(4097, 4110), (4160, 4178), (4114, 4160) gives -4.8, 13.8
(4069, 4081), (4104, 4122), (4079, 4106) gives 2.1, 14.9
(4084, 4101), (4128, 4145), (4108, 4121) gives -0.3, 14.7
